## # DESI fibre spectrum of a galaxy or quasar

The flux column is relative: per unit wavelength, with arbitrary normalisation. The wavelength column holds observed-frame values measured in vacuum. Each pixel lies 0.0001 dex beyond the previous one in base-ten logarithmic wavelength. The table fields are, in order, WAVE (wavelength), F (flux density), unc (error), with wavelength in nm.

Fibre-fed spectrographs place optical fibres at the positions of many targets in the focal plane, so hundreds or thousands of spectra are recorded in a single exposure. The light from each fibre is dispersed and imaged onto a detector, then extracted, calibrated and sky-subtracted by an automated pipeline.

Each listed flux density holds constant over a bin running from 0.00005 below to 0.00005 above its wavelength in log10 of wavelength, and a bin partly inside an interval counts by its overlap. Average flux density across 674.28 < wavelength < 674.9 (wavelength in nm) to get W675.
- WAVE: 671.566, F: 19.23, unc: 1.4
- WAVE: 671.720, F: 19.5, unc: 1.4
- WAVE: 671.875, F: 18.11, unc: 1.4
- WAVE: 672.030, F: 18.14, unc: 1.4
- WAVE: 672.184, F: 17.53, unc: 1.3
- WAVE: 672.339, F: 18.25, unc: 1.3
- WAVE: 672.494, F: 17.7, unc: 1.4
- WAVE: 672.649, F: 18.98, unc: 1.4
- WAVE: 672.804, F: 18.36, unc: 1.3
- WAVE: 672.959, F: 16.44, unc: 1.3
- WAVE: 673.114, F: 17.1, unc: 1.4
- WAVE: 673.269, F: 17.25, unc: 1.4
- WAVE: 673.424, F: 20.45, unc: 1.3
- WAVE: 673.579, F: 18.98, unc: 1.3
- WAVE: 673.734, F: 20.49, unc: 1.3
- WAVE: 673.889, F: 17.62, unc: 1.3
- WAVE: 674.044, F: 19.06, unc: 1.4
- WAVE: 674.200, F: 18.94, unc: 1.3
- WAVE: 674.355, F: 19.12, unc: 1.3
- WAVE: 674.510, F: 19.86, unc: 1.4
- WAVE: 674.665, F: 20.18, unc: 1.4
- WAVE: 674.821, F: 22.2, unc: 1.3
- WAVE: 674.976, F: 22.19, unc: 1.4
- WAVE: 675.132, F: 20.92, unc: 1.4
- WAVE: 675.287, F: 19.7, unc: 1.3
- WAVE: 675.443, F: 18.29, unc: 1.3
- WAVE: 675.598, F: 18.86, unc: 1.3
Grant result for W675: 20.4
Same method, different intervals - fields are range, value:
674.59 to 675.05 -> 21.5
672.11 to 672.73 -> 18.1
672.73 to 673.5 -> 17.9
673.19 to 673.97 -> 19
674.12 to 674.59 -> 19.3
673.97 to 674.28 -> 19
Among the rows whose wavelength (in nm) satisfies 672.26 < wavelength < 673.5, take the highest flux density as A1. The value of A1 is 20.45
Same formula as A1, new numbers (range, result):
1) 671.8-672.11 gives 18.14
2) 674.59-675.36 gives 22.2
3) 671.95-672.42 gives 18.25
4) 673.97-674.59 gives 19.86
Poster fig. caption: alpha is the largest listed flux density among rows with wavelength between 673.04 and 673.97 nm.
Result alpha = 20.49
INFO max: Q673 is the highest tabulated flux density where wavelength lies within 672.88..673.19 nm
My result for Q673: 17.1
